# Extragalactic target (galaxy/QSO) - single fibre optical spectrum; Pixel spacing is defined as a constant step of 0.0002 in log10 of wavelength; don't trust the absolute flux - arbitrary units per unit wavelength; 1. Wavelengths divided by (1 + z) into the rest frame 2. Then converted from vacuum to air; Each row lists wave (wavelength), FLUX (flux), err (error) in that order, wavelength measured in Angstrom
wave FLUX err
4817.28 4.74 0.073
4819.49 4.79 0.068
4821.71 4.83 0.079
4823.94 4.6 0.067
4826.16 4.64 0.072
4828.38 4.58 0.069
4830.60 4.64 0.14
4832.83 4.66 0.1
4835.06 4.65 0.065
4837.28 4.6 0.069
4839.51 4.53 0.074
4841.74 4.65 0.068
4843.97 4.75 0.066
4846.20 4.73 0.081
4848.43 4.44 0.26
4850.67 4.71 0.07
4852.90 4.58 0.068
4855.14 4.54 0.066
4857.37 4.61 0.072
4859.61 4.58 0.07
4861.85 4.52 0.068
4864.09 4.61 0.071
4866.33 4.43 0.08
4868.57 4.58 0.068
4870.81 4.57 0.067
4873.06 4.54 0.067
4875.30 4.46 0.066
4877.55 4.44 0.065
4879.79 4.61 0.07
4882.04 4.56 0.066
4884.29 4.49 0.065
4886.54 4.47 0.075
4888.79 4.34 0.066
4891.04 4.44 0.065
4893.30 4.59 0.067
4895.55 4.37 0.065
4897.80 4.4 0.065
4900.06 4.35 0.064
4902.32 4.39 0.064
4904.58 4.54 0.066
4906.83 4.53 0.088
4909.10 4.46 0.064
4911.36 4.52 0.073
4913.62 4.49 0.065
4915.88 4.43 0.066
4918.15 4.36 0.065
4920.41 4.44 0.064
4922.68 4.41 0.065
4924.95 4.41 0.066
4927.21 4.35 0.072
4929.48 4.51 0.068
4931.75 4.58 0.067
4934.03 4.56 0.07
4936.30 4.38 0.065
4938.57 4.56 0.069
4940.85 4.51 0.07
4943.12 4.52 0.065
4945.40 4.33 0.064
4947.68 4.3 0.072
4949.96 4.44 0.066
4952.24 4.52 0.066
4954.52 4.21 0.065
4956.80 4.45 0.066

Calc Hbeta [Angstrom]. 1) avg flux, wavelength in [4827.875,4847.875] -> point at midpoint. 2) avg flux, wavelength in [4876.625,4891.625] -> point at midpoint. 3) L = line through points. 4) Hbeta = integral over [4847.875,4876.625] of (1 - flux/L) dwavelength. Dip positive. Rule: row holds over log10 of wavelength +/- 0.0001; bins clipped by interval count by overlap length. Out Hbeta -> 0.0 Angstrom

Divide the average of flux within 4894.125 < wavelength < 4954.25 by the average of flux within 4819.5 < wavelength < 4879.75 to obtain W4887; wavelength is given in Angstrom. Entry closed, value 0.97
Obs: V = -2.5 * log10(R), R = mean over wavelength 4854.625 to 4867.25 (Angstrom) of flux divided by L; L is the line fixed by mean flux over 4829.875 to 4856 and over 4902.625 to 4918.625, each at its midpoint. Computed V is 0.008 mag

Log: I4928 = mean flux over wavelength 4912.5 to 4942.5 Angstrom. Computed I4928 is 4.46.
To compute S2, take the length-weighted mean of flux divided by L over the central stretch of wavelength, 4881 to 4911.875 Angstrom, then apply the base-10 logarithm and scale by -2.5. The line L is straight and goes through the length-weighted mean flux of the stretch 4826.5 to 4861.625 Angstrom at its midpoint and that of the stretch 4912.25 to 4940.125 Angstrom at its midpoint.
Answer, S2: 0.01 mag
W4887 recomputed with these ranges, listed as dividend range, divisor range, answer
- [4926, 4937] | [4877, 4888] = 0.99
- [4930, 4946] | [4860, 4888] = 0.99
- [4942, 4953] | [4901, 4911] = 0.99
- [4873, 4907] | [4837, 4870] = 0.97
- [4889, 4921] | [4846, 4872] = 0.97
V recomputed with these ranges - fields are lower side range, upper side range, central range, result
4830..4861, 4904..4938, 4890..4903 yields 0.02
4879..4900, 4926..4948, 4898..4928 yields 0.01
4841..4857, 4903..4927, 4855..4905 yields 0.01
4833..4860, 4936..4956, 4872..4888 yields 0.01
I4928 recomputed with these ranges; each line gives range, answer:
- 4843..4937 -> 4.5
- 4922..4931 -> 4.43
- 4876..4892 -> 4.48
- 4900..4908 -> 4.46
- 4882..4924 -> 4.45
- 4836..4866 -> 4.6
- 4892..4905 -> 4.43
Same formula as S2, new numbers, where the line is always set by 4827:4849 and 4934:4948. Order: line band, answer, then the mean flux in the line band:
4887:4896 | 0.02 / 4.44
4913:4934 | 0.01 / 4.45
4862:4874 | 0.01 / 4.54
